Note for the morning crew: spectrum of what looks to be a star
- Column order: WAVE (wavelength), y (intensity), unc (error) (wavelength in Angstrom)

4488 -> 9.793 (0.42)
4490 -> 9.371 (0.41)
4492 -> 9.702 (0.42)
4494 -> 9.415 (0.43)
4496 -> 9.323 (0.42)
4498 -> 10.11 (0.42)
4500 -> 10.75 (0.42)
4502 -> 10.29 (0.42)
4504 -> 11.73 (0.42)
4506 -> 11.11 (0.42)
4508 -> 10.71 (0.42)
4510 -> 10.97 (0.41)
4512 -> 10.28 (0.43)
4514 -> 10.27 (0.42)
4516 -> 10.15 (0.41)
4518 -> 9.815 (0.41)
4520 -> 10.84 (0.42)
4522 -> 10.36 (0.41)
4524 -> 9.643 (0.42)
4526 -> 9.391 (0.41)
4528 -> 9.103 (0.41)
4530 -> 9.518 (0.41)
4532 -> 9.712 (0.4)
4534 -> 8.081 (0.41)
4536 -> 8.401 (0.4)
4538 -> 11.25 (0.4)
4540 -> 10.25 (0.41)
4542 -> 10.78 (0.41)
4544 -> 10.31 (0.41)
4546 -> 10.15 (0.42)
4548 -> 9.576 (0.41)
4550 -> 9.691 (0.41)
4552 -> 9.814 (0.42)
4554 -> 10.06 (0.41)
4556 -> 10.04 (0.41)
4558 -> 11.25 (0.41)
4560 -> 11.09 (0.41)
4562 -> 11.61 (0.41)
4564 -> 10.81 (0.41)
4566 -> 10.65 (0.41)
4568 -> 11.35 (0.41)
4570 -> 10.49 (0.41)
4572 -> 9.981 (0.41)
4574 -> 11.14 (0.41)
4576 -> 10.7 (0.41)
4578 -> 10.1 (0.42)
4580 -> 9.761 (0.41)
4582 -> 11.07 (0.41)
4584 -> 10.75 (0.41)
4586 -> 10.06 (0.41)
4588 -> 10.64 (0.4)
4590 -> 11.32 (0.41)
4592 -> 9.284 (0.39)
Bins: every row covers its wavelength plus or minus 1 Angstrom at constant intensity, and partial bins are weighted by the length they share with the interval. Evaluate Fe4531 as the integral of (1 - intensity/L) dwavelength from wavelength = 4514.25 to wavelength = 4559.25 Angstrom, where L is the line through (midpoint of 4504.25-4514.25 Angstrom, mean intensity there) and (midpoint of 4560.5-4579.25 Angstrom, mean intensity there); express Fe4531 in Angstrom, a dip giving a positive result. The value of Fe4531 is 3.5 Angstrom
